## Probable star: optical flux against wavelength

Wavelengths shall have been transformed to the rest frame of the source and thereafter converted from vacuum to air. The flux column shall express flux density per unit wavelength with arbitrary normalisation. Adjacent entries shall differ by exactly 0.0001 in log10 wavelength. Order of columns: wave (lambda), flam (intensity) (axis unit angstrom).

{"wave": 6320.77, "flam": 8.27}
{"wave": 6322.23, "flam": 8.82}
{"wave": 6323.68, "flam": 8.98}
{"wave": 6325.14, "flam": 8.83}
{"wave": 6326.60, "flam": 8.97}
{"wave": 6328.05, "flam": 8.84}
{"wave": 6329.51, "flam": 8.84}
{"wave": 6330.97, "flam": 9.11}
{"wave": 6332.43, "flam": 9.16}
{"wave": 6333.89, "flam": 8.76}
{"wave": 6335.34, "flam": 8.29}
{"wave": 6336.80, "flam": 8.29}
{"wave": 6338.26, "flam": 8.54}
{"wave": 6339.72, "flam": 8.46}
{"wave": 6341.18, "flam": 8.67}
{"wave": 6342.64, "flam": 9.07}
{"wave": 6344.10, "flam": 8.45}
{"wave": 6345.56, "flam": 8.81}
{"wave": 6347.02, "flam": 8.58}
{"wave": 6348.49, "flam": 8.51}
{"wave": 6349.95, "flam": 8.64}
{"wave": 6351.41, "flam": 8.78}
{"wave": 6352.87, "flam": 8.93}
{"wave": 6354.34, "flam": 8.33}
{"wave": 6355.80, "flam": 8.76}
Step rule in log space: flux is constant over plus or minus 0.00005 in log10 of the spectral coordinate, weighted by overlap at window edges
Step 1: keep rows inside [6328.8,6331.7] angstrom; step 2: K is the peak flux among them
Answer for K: 9.11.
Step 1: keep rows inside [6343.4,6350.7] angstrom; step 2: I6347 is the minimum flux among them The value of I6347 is 8.45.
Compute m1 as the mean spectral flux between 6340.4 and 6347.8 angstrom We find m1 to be 8.71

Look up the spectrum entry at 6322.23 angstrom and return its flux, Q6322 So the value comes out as 8.82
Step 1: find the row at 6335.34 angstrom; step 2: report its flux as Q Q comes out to 8.29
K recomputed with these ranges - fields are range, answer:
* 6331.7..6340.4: 9.16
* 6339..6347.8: 9.07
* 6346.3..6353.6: 8.93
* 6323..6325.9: 8.98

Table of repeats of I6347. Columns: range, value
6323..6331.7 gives 8.83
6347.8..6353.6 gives 8.51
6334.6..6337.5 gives 8.29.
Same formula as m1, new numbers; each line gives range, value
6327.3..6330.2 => 8.85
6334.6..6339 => 8.39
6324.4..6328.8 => 8.87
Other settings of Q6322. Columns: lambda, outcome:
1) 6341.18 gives 8.67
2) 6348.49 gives 8.51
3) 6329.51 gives 8.84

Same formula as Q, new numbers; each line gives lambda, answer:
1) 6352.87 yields 8.93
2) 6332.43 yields 9.16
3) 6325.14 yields 8.83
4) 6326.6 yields 8.97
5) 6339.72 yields 8.46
